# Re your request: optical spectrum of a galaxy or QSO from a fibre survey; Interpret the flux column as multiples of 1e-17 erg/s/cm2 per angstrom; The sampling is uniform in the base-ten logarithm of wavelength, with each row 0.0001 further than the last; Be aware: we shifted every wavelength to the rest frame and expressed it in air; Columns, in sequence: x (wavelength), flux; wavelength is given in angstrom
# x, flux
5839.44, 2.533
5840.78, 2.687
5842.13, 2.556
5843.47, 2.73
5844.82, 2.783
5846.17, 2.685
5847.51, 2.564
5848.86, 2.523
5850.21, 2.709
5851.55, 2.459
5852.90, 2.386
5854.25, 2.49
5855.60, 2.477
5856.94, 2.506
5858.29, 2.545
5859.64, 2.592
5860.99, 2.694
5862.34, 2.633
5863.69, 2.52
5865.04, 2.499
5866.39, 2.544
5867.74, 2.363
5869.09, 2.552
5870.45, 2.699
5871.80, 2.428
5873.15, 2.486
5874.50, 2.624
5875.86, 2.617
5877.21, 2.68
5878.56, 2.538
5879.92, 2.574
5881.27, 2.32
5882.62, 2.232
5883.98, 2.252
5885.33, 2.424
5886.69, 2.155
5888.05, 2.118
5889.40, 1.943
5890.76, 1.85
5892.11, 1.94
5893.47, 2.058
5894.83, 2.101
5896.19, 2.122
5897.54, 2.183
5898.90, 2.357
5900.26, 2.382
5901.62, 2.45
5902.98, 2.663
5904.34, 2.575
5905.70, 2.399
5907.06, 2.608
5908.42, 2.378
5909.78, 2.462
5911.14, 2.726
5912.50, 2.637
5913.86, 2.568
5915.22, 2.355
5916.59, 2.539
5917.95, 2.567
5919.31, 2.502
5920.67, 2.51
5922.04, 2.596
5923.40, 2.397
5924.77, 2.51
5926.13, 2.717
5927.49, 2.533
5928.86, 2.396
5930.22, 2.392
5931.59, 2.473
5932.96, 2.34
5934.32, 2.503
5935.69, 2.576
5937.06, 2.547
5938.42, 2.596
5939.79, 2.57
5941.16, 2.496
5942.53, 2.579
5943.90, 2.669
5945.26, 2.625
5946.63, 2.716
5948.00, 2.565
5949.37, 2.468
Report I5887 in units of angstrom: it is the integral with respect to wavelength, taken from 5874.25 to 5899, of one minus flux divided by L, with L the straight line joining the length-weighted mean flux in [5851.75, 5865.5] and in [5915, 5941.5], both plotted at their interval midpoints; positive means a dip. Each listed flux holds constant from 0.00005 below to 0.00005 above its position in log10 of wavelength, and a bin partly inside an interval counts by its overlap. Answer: 2.6 angstrom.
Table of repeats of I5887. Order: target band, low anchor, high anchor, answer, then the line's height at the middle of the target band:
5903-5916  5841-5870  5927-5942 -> -0.08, 2.52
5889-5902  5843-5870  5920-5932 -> 2.02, 2.53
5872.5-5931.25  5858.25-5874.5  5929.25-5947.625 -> 3.24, 2.55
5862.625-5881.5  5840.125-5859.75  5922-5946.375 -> 0.20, 2.57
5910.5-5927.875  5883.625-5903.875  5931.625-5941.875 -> -1.19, 2.39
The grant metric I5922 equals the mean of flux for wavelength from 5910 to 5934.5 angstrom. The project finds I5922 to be 2.51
